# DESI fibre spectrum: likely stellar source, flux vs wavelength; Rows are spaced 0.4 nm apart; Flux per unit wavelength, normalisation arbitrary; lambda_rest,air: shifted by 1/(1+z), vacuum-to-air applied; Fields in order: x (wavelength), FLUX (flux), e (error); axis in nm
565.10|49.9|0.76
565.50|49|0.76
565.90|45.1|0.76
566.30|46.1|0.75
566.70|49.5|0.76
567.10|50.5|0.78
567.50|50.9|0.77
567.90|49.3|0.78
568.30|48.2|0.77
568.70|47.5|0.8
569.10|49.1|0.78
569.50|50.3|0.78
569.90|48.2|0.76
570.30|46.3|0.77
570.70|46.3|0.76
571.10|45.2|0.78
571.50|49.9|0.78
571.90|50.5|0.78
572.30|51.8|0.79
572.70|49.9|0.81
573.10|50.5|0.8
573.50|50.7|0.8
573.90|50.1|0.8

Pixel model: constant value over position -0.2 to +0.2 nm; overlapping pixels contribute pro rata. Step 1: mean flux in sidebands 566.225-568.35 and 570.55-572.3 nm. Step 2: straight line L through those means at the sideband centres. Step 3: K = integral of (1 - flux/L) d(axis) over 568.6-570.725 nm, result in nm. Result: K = 0.03 nm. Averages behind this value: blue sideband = 49.3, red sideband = 48.5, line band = 48.1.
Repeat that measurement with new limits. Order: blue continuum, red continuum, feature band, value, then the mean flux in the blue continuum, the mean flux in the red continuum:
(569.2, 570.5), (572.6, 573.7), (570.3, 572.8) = 0.04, 48.3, 50.4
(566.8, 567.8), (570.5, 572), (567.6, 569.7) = 0.02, 50.4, 47.8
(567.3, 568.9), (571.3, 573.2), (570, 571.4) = 0.10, 49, 50.5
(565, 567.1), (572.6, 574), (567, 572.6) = 0.04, 48.1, 50.3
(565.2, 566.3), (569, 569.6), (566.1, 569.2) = -0.02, 47.1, 49.7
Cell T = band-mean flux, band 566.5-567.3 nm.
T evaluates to 50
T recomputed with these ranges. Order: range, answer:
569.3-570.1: 49.3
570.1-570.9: 46.3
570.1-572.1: 47.6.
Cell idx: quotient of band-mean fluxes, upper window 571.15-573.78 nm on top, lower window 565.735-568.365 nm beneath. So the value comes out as 1.0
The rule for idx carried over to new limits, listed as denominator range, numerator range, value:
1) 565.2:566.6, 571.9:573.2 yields 1.08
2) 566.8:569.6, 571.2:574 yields 1.02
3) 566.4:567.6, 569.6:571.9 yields 0.95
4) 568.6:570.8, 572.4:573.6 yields 1.05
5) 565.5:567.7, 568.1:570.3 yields 1.00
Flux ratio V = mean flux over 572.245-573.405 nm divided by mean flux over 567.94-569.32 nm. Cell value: 1.0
